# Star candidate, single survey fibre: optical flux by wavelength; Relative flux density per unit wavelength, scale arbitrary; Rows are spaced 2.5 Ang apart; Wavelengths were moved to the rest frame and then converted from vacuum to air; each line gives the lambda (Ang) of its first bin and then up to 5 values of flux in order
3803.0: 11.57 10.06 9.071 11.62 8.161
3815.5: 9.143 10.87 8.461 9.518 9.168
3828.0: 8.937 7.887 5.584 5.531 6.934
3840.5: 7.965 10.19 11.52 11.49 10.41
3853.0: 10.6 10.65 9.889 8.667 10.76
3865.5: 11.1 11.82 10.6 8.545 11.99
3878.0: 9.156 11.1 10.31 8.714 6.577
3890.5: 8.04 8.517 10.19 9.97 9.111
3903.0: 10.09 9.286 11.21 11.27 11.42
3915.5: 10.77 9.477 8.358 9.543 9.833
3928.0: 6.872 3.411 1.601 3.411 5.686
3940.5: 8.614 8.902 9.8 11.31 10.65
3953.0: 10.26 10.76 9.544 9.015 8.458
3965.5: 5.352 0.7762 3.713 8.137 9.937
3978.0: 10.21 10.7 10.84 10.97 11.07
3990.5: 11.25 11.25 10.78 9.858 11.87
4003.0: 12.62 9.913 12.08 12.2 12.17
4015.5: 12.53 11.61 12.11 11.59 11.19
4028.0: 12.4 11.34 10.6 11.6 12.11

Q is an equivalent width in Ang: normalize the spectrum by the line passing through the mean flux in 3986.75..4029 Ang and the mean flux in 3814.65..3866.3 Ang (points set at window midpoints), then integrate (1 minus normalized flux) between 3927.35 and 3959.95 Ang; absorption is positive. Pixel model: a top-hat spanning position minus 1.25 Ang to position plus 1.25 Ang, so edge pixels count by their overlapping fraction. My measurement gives 8.89 Ang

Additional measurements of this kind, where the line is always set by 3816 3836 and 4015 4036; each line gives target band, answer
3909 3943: 7.5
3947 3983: 7.1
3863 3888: -2.8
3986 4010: -0.1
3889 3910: 0.0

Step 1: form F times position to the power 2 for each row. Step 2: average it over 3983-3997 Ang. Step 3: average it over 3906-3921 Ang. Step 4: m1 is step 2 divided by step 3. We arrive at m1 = 1.1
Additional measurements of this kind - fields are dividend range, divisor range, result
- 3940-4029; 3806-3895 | 1.15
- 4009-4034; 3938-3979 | 1.45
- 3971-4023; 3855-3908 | 1.19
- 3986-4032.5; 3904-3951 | 1.42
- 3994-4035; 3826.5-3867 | 1.36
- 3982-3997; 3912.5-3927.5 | 1.18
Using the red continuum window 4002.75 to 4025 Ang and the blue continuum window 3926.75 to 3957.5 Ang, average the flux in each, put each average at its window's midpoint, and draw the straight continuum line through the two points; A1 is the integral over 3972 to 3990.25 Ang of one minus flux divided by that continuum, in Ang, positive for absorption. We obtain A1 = -0.8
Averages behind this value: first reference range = 7.65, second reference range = 11.8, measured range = 10.3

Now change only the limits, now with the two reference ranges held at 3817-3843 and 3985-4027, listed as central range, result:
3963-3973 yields 5.8 Ang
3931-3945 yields 6.1 Ang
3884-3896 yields 1.2 Ang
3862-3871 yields -2.3 Ang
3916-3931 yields 2.5 Ang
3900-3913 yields -1.0 Ang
